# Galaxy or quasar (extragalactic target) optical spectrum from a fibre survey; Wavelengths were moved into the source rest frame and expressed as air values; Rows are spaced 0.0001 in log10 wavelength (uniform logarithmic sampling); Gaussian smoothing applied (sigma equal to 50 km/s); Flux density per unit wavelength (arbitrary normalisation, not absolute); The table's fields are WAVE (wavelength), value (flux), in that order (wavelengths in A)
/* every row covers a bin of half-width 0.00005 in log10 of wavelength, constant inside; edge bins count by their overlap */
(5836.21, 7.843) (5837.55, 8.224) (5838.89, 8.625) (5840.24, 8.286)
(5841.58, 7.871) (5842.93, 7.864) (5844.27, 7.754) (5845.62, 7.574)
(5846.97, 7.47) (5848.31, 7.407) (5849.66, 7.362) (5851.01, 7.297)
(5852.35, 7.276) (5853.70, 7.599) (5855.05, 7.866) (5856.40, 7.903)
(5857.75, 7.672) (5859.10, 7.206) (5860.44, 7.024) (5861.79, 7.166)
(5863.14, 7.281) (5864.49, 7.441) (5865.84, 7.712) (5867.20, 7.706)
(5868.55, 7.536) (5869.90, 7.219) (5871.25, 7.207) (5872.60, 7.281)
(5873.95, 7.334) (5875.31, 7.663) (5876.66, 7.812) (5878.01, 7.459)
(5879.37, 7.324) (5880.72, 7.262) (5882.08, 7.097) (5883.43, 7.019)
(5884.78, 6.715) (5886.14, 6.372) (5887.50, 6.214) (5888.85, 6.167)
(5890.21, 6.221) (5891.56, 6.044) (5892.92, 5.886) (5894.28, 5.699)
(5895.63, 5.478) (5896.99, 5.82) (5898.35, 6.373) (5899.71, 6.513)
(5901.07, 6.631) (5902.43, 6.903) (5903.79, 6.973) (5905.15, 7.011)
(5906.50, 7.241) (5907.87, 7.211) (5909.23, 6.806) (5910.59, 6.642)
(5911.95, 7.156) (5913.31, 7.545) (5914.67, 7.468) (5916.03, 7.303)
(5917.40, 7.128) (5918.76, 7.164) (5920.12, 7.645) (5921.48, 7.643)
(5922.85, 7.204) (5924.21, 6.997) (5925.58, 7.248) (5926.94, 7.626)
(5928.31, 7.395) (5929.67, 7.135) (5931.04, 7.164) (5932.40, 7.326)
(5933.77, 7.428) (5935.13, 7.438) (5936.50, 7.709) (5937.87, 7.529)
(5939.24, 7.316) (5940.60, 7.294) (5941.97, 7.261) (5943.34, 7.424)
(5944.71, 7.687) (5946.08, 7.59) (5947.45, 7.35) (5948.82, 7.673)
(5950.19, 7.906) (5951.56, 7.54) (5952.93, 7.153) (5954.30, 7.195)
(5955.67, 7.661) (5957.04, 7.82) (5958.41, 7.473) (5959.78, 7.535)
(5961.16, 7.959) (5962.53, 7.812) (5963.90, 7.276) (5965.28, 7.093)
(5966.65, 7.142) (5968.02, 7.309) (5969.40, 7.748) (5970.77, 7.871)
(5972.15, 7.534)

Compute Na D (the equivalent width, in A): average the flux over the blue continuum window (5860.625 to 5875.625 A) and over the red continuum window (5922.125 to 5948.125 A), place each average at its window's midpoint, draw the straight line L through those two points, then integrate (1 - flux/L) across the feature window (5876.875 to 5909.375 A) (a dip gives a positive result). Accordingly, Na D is 3.38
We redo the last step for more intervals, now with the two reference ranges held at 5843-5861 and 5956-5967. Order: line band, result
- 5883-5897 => 2.6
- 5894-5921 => 2.4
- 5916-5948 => 0.6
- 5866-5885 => 0.4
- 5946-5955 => 0.1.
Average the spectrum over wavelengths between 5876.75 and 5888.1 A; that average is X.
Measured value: 6.98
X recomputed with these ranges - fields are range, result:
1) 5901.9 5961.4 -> 7.36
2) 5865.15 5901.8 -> 6.8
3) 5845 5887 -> 7.36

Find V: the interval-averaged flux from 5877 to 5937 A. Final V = 6.93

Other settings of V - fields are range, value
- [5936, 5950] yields 7.49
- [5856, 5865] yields 7.37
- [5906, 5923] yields 7.24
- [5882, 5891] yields 6.51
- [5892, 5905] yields 6.28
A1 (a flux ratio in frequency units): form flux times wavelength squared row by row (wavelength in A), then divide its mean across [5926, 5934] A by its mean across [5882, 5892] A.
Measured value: 1.15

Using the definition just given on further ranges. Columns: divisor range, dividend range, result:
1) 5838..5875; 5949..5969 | 1.03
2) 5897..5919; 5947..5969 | 1.10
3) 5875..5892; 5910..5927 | 1.07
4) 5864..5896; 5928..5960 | 1.10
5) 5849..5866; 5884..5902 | 0.84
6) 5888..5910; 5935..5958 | 1.18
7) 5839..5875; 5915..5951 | 1.01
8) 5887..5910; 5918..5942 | 1.16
